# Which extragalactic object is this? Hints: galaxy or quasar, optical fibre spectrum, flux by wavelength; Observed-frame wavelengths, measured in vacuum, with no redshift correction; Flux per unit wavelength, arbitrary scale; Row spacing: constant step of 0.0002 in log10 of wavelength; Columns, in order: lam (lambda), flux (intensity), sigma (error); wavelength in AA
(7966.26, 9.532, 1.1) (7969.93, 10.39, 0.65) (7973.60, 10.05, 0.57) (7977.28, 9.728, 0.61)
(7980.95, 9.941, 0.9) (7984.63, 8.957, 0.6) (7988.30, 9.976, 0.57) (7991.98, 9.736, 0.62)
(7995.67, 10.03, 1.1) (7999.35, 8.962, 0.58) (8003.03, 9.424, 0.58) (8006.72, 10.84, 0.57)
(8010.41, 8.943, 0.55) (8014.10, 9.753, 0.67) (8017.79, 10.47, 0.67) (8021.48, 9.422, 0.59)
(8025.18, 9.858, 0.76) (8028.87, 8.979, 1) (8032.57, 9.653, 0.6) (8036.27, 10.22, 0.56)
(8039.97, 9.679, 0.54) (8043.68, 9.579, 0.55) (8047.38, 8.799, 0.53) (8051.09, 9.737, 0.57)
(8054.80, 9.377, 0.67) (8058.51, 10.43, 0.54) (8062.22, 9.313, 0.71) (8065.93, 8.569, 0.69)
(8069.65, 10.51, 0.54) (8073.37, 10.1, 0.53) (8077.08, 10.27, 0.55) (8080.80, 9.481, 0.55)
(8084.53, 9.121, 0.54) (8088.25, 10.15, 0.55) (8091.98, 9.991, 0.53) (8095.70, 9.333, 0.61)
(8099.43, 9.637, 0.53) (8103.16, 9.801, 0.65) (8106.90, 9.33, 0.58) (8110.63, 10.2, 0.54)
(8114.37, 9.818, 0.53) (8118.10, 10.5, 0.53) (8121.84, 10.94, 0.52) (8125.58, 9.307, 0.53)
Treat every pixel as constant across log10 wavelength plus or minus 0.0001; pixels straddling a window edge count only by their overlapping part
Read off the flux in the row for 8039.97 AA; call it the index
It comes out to 9.679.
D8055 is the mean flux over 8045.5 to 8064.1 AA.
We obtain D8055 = 9.53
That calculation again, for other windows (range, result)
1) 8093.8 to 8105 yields 9.6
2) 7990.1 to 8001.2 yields 9.58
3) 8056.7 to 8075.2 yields 9.78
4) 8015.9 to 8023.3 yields 9.95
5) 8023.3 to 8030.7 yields 9.42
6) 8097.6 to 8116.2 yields 9.75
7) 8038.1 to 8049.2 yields 9.36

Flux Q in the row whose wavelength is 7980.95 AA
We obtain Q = 9.941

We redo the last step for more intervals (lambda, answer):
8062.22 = 9.313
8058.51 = 10.43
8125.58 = 9.307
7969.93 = 10.39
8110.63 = 10.2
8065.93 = 8.569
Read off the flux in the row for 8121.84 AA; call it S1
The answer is 10.94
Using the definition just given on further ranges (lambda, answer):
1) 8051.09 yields 9.737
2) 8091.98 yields 9.991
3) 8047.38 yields 8.799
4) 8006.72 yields 10.84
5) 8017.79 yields 10.47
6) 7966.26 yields 9.532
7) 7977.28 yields 9.728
